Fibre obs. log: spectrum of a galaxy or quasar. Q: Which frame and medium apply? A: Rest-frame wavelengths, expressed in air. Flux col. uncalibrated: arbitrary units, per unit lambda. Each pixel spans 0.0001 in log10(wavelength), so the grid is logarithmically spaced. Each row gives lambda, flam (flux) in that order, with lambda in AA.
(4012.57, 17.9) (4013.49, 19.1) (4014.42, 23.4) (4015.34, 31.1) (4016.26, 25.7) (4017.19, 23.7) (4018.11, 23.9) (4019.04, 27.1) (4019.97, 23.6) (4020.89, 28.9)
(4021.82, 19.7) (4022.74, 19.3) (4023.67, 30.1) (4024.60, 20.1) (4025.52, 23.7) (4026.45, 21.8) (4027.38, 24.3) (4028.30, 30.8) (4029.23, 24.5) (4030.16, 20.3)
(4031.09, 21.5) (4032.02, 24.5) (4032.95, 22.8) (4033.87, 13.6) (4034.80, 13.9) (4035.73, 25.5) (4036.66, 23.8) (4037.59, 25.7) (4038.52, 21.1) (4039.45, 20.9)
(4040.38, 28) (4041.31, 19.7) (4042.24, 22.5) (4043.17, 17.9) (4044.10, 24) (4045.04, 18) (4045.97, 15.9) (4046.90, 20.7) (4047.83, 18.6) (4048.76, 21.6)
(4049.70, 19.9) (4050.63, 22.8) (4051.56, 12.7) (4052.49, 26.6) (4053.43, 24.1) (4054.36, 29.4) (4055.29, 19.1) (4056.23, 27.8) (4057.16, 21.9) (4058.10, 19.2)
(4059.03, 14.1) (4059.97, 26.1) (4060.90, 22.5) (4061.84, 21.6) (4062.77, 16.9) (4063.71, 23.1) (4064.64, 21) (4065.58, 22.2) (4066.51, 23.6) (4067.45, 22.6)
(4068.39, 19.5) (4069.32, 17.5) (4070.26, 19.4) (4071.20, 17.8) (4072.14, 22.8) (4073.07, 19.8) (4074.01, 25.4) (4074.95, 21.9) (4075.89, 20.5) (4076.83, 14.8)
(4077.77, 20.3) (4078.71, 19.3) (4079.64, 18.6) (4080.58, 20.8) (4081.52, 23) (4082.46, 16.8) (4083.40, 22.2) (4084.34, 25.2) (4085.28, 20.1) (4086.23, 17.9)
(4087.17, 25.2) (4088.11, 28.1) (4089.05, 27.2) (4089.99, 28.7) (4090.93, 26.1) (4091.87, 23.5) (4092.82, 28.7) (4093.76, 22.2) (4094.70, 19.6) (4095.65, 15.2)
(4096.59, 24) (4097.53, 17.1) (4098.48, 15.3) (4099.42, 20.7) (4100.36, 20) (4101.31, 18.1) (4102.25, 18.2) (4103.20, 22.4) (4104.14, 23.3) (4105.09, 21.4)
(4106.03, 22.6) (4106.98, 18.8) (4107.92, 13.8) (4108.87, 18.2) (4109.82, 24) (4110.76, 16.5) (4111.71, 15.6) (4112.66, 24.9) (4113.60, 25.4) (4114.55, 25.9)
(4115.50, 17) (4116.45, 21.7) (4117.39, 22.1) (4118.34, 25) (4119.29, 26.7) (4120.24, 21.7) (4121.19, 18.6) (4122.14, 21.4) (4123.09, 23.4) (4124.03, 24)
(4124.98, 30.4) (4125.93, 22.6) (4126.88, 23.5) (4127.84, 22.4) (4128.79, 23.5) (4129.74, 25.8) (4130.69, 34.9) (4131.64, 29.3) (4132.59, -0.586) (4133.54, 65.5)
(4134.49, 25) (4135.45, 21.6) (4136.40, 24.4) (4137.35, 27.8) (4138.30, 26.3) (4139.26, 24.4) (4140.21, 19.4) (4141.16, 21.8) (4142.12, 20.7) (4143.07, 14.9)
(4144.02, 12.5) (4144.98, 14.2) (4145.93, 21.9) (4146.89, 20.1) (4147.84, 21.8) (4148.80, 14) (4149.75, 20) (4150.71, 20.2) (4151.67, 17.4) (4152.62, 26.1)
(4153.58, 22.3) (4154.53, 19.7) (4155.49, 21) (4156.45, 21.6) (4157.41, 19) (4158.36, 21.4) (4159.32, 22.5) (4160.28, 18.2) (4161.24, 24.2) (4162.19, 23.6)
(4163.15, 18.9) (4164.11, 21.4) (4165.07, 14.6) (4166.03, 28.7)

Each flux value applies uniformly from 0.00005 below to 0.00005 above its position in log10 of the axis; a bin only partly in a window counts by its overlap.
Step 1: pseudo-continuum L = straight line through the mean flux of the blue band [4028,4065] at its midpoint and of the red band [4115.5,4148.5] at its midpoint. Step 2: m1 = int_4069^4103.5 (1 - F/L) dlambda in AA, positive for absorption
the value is 1.8 AA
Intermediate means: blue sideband 21.6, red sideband 23.3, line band 21.2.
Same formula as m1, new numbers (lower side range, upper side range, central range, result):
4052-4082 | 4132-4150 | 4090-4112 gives 1.19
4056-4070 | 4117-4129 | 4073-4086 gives 0.72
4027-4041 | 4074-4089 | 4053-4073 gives 0.33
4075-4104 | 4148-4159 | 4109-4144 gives -4.84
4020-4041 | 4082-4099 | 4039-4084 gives 3.37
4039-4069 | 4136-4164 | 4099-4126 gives -0.72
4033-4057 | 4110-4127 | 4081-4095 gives -1.00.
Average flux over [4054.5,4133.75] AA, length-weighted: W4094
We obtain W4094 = 22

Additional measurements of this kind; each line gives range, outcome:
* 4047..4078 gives 21.1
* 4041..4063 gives 21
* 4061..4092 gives 21.6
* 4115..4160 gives 22.5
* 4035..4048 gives 21.5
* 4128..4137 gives 27.5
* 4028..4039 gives 22.2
